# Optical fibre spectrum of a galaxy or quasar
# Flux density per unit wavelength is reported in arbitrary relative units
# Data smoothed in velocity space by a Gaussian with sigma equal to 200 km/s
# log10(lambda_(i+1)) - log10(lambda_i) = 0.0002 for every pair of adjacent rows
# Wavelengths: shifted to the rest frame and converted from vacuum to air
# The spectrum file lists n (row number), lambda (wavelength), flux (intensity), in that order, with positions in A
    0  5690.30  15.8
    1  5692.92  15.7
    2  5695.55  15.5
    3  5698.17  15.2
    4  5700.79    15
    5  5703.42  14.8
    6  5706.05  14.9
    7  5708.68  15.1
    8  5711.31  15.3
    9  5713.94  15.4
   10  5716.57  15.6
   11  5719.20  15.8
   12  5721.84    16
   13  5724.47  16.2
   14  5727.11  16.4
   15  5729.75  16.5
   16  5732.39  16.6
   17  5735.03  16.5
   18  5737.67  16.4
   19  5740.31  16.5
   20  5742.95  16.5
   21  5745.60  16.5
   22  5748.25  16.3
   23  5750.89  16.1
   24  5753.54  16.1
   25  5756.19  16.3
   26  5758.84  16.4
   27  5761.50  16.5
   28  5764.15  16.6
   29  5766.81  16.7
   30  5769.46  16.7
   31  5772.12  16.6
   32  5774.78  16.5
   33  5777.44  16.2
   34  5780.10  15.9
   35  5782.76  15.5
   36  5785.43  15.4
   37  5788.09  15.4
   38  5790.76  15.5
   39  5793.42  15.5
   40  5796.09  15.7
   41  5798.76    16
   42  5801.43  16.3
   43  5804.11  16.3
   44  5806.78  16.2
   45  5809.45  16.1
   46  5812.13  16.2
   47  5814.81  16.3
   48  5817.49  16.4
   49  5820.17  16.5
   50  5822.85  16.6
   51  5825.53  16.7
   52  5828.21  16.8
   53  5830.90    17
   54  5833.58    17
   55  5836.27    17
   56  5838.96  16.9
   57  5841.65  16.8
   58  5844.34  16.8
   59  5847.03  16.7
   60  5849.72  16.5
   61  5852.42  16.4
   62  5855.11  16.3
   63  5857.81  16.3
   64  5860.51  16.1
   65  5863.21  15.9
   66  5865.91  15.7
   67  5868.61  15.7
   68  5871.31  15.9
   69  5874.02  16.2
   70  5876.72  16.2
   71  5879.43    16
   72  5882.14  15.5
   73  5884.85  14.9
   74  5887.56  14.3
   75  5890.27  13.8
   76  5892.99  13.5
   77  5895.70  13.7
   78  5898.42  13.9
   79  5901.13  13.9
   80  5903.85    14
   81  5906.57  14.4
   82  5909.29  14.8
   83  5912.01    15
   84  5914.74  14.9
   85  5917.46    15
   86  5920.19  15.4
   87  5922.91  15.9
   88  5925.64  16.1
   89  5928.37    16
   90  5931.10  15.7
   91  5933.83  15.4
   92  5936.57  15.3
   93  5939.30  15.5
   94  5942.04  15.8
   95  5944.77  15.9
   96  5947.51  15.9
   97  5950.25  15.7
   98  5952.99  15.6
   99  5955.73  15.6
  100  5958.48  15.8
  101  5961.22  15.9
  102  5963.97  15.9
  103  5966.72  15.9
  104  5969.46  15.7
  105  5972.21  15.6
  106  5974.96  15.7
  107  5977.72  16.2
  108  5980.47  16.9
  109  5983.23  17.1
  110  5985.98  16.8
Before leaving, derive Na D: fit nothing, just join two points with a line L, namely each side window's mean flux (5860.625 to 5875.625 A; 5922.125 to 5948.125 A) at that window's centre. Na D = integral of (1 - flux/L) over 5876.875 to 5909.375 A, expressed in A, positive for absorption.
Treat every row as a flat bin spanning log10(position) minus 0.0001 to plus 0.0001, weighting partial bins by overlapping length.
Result 2.9 A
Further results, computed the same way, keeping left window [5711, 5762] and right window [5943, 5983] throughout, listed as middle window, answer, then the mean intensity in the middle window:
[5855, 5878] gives 0.03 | 16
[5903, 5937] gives 1.55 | 15.2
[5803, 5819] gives -0.14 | 16.3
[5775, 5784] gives 0.11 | 16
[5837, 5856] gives -0.69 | 16.7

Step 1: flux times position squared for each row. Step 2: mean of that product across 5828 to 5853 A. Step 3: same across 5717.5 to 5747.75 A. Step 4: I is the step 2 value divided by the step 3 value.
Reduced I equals 1.07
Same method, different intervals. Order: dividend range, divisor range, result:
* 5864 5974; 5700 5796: 1.01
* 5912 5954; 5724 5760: 1.02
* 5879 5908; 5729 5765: 0.92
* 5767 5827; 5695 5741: 1.05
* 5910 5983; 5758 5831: 1.02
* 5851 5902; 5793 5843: 0.95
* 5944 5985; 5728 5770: 1.05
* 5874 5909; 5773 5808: 0.95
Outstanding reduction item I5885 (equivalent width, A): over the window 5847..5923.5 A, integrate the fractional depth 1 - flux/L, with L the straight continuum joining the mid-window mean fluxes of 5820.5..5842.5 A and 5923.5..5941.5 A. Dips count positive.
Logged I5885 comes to 4.7 A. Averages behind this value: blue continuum 16.8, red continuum 15.7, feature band 15.2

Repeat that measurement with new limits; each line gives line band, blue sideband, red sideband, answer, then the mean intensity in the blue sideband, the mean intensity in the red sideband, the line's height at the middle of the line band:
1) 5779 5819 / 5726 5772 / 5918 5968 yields 0.9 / 16.5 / 15.7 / 16.3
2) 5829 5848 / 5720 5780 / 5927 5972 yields -0.9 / 16.4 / 15.7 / 16.1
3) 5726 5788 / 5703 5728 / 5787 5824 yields -2.0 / 15.6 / 16.1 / 15.8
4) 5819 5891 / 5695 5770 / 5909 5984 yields -1.5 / 16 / 15.7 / 15.8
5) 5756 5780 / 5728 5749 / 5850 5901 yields -0.4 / 16.5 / 15.3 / 16.2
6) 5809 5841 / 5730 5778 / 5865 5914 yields -2.1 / 16.5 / 14.8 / 15.6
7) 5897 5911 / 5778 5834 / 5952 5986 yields 1.6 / 16.1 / 16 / 16.1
